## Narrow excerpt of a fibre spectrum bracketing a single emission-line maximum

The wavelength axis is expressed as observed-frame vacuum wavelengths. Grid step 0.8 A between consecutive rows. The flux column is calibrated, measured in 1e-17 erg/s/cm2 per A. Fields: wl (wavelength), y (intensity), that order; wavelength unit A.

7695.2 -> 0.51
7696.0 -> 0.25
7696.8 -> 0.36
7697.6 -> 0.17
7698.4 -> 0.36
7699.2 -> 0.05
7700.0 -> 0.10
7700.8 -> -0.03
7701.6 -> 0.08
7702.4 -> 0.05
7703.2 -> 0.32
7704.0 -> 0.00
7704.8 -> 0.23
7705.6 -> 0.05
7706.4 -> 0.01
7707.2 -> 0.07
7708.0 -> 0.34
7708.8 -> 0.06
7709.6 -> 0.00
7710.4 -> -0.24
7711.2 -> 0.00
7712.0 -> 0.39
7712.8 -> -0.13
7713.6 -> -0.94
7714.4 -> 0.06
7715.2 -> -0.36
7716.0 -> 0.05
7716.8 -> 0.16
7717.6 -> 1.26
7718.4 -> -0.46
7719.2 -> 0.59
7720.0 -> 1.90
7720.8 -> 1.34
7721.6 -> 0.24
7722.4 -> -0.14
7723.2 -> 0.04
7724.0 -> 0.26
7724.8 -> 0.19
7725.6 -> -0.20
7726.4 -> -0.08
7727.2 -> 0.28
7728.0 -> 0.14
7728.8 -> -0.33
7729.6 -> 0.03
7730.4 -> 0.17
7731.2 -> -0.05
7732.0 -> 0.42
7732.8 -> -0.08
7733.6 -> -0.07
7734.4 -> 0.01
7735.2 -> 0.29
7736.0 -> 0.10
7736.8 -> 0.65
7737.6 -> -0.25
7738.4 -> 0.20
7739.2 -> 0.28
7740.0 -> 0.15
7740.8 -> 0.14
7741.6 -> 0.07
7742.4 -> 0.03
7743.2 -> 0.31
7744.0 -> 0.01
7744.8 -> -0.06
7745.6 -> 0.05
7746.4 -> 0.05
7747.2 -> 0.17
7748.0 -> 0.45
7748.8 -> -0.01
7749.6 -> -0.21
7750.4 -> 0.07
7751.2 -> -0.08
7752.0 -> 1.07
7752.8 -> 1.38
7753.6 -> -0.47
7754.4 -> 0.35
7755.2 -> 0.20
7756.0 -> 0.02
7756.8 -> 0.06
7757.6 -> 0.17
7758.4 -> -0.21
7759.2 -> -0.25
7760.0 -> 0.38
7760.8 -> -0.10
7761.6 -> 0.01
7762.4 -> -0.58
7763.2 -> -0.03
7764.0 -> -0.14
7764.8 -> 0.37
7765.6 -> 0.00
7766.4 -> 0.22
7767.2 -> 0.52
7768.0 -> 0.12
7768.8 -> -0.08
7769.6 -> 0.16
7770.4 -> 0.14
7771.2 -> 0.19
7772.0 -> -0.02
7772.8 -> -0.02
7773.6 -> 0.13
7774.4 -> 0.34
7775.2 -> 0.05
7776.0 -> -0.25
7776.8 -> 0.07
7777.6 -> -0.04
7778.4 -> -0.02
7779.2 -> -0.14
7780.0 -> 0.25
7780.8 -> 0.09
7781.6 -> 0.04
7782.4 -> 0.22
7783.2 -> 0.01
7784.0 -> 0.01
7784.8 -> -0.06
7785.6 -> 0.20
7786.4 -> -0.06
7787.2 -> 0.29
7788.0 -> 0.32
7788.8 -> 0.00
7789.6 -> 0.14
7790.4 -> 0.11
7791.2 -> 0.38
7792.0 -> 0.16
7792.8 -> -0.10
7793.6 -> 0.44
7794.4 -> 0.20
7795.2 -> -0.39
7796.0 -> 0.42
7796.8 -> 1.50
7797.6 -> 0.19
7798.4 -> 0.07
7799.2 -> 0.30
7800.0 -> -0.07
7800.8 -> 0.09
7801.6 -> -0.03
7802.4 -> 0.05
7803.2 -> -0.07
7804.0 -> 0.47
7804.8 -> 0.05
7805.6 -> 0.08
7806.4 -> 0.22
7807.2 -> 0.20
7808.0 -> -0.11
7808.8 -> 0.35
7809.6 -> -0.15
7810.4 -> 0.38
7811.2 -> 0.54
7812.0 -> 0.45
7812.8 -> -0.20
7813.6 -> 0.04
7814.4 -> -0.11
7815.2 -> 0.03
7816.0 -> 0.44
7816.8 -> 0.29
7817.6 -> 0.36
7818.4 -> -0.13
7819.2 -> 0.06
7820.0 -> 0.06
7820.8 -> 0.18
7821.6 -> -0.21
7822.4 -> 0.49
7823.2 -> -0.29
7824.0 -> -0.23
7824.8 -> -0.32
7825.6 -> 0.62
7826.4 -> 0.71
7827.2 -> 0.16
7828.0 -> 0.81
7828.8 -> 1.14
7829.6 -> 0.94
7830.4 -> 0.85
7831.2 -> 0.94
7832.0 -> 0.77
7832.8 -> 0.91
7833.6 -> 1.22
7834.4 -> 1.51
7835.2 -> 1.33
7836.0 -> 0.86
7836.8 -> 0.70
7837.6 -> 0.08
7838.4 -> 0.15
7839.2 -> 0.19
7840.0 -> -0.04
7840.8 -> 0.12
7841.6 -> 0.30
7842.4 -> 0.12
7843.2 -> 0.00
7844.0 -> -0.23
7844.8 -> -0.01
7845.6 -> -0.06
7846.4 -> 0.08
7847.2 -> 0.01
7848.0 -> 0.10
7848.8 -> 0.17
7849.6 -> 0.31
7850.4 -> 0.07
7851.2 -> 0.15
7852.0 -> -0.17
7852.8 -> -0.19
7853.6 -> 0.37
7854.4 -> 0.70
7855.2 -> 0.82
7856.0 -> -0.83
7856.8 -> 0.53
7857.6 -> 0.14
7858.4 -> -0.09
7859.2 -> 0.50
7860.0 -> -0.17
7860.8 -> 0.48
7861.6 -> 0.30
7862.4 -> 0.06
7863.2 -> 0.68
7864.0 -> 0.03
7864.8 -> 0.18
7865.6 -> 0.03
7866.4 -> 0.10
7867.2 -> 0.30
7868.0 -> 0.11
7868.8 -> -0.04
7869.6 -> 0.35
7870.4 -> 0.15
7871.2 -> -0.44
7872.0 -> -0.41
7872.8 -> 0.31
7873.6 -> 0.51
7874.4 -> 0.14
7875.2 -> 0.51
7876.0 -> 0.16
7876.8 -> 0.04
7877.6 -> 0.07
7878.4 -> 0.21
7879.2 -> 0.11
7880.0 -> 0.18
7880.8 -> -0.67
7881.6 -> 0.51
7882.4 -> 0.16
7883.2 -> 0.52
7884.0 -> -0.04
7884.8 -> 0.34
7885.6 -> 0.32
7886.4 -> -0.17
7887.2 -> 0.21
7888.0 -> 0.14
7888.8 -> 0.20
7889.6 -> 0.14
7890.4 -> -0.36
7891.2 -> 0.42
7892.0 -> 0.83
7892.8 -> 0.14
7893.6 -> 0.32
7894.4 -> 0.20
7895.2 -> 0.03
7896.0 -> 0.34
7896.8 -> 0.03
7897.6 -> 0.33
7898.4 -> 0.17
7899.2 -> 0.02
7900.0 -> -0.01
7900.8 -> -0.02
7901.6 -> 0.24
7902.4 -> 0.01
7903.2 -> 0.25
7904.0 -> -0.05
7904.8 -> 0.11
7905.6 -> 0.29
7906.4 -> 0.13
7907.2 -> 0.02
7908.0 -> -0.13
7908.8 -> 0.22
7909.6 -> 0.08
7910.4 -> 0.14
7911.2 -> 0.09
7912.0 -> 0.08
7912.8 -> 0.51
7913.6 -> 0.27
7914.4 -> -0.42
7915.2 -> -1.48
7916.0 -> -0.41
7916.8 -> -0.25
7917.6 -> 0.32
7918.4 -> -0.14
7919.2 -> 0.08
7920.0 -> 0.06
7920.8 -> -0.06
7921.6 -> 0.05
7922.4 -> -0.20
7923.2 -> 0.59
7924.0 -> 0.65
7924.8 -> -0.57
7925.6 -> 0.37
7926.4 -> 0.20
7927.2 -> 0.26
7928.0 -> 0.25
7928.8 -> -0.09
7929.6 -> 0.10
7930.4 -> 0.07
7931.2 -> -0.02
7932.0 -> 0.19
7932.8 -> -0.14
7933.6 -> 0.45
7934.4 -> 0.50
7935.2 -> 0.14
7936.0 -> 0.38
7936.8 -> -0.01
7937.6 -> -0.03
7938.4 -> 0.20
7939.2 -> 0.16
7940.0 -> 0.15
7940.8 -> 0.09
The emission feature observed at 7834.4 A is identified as [O II]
